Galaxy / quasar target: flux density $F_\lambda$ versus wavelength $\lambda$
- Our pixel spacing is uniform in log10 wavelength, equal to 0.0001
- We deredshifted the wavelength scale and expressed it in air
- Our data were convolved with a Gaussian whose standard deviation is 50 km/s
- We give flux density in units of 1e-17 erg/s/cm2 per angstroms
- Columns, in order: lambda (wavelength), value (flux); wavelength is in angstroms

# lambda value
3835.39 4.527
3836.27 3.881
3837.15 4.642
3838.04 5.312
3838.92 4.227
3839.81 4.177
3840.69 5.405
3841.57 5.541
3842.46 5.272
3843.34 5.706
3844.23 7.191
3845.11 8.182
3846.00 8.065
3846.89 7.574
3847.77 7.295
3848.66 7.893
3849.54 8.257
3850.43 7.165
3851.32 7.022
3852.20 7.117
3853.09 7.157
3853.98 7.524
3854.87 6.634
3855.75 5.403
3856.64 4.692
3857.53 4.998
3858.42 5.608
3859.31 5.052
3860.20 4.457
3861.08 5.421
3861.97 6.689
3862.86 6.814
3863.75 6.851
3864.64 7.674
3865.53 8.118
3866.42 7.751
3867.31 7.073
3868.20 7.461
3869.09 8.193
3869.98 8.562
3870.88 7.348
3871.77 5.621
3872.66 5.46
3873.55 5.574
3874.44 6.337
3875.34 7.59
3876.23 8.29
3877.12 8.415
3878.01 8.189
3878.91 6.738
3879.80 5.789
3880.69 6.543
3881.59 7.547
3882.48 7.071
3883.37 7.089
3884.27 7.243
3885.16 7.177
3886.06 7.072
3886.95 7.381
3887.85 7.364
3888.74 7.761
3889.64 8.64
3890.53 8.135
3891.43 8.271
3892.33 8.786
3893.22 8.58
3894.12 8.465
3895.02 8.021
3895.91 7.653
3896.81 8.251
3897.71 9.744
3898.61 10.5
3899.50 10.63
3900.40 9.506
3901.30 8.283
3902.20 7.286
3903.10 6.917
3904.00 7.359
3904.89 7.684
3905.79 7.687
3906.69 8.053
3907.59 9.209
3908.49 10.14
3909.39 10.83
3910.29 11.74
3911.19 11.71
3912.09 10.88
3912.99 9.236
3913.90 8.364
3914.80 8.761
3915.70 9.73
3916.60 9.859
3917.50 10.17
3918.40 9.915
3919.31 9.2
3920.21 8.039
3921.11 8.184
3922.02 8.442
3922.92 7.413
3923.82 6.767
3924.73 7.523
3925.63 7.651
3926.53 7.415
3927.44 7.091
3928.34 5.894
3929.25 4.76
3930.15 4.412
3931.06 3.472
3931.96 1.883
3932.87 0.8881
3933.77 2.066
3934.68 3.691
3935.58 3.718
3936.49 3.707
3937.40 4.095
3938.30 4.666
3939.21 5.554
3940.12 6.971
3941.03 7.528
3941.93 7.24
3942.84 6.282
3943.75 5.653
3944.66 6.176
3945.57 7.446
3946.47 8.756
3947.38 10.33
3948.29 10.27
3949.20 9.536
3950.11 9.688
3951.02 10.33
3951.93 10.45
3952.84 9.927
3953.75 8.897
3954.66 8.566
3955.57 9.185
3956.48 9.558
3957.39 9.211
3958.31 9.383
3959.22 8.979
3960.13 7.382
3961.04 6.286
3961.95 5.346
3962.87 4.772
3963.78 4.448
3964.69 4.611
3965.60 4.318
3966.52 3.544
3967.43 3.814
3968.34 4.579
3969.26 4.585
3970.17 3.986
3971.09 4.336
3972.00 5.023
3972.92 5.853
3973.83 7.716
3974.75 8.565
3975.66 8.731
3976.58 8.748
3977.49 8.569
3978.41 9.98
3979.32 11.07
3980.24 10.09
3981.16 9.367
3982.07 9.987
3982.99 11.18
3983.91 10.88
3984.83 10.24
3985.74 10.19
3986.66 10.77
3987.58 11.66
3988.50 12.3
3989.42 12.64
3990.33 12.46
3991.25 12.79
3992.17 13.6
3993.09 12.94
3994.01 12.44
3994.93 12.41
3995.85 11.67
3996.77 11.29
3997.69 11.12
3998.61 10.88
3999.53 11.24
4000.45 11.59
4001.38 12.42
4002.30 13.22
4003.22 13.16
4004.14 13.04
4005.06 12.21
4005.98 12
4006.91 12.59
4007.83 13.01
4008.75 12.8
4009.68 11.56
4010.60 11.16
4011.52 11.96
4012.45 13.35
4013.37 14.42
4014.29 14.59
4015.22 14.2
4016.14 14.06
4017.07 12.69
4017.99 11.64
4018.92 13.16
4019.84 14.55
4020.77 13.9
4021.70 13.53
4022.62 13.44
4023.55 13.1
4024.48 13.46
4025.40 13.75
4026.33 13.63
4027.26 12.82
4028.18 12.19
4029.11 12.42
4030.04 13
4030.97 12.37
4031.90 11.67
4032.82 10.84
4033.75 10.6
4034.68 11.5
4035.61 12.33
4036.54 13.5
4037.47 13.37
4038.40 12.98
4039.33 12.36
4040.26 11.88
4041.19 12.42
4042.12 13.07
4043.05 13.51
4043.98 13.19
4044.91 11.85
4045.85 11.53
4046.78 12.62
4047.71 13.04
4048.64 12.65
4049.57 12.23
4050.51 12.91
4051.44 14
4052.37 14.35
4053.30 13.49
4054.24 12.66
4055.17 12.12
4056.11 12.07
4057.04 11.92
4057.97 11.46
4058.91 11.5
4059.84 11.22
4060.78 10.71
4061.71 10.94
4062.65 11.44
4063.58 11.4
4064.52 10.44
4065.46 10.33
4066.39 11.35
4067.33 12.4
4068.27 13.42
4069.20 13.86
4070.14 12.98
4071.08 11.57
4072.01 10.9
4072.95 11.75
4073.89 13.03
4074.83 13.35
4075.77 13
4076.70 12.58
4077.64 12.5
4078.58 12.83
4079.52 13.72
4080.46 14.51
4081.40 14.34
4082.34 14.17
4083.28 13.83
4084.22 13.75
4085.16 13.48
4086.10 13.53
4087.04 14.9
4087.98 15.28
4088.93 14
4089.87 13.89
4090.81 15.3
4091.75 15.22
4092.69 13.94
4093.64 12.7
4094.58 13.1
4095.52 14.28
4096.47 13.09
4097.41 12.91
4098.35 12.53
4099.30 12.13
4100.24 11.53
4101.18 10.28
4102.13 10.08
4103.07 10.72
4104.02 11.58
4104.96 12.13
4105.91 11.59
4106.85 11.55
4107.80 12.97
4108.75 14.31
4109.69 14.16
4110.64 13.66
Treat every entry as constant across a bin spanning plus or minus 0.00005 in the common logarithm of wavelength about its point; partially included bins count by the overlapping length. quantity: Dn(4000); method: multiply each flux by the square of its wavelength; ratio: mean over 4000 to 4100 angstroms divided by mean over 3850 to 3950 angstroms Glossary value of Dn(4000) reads 1.9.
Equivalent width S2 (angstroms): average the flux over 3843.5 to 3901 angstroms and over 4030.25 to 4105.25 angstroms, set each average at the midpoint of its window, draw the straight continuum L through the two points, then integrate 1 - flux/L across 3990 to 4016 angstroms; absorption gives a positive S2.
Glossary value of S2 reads -3.95 angstroms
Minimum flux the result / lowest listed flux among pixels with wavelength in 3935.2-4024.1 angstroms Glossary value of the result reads 3.544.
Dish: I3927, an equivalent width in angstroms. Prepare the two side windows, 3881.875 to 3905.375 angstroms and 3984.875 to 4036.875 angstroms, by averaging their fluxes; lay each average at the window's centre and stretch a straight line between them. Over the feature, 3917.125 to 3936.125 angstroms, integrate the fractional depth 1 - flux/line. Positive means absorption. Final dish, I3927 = 6.5 angstroms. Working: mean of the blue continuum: 8.11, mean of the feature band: 6.09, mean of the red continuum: 12.5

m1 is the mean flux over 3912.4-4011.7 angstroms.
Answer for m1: 8.56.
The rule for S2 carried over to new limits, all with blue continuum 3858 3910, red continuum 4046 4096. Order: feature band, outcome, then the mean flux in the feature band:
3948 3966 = 3.0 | 8.05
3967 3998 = 2.6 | 9.58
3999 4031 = -4.6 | 12.9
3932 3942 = 5.3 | 4.35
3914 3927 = 0.2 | 8.5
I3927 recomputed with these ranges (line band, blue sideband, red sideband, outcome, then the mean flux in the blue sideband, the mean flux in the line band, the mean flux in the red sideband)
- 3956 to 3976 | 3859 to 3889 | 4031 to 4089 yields 7.4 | 7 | 6.12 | 12.6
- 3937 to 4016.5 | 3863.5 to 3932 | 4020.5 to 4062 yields 8.2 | 7.92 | 9.49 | 12.5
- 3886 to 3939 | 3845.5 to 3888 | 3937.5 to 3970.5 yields -4.3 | 6.92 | 7.61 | 7.15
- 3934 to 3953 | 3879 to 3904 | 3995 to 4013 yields 5.4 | 7.96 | 7.14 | 12.1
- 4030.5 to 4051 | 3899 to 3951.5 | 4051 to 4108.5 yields -1.8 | 7.53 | 12.4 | 12.7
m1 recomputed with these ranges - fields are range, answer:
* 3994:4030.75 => 12.7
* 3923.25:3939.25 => 4.73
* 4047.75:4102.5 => 12.8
